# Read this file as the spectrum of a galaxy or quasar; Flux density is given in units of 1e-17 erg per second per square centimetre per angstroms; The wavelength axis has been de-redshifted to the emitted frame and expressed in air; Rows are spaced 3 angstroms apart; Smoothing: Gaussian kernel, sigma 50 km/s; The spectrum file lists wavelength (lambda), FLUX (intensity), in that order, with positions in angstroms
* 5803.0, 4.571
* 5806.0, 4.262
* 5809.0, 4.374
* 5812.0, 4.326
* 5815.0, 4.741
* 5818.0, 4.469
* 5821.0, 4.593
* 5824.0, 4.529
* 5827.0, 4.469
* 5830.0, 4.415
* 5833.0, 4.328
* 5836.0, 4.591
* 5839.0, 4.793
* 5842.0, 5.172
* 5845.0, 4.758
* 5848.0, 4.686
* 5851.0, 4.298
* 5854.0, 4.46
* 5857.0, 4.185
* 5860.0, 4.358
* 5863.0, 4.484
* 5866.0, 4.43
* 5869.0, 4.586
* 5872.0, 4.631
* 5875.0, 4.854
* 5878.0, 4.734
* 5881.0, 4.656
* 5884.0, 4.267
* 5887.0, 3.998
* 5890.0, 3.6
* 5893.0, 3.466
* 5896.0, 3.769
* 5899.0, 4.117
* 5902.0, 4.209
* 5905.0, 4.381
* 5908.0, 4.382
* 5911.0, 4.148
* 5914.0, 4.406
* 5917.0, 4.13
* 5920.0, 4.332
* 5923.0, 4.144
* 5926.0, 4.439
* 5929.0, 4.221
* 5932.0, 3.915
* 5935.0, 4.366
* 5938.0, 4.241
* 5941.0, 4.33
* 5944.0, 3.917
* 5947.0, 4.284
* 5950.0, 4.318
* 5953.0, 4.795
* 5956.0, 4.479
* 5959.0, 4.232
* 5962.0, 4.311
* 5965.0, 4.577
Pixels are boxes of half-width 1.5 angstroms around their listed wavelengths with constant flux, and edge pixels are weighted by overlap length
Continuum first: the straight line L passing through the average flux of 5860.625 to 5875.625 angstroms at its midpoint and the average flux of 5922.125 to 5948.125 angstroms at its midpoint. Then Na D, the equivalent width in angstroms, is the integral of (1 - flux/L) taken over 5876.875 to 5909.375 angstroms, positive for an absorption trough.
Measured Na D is 2.2 angstroms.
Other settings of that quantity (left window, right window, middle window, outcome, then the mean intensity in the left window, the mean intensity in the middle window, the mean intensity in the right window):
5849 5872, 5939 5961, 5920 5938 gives 0.5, 4.42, 4.23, 4.33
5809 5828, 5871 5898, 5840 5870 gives -1.4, 4.51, 4.55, 4.21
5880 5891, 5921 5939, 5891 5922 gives 0.4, 4.13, 4.13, 4.22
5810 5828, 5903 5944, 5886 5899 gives 1.8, 4.52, 3.74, 4.25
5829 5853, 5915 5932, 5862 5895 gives 0.9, 4.63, 4.33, 4.23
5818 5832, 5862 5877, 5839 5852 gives -0.6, 4.49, 4.75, 4.61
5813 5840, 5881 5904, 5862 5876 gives -1.4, 4.54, 4.59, 3.98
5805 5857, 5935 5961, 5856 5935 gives 2.8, 4.54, 4.27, 4.33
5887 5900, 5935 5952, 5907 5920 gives -1.0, 3.75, 4.27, 4.25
